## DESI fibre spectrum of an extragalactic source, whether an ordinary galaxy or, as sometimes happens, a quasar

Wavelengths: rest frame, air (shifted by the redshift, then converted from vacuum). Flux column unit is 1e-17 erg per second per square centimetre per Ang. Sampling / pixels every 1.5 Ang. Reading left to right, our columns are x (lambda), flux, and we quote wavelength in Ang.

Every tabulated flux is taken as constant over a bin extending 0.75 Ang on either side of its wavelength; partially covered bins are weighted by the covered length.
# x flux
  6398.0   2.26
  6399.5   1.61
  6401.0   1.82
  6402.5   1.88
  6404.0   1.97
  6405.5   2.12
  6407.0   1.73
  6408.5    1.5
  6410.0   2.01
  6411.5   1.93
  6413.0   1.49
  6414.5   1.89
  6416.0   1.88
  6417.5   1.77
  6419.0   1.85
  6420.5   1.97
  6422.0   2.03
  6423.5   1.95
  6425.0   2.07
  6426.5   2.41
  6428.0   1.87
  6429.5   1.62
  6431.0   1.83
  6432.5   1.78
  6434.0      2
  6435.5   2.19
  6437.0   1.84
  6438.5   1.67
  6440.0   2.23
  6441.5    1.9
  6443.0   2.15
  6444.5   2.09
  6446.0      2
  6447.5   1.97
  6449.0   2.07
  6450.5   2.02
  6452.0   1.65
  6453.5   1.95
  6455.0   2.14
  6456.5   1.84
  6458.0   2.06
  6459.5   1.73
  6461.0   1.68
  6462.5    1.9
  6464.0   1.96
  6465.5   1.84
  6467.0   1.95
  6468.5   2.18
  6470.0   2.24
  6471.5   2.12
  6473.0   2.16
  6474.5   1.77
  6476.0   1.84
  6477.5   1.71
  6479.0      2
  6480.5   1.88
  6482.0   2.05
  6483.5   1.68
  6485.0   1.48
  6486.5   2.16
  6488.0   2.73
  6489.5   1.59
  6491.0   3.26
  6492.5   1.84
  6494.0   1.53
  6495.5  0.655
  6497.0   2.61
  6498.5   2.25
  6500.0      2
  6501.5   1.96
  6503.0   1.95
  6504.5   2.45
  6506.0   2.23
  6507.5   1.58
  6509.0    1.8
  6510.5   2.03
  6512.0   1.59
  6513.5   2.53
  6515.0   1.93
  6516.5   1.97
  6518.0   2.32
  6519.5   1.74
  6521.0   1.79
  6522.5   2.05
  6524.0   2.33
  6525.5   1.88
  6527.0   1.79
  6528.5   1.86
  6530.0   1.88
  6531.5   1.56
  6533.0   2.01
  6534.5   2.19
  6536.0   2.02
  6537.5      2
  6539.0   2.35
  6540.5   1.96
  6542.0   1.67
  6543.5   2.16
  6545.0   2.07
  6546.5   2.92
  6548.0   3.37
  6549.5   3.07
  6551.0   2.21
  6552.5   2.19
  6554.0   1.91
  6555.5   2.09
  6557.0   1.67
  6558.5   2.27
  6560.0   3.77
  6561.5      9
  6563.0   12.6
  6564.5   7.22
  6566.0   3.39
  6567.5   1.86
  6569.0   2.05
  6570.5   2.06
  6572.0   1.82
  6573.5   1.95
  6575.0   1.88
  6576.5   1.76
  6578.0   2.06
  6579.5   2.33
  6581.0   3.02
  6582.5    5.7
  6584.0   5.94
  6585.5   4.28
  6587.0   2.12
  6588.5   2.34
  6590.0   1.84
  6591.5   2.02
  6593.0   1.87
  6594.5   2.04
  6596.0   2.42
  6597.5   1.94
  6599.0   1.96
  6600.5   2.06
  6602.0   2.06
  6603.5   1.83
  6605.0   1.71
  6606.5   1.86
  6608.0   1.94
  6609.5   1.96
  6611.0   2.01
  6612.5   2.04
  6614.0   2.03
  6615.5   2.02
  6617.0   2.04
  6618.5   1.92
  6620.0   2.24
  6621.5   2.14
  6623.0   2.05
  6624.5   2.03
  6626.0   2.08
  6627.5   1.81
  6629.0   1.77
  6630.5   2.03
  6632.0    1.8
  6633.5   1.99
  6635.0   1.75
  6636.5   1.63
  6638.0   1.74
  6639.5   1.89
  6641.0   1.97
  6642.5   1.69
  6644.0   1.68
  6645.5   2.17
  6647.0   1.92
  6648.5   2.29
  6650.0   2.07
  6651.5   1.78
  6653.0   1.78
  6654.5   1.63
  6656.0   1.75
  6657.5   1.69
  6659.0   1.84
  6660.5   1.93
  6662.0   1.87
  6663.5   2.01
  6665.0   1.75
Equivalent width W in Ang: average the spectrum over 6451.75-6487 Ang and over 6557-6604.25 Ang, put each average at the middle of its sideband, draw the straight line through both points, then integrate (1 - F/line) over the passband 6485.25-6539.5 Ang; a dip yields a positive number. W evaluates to 8.75 Ang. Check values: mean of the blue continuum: 1.92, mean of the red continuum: 3.18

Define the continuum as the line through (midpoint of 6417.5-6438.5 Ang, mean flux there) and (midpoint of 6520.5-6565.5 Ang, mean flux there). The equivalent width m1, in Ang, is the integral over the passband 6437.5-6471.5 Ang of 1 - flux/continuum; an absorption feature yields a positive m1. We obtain 3.1 Ang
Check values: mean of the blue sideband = 1.94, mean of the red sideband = 2.94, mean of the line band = 1.97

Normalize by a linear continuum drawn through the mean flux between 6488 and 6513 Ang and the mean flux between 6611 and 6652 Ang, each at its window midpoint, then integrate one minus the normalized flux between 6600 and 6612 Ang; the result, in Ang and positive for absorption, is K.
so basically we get 0.2 Ang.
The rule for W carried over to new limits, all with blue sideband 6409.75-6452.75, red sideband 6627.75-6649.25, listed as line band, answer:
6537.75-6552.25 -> -3.8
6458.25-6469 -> 0.2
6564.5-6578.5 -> -3.5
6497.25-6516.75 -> -1.3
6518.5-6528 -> -0.1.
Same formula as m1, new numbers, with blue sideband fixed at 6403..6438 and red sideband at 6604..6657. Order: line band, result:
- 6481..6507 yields -1.55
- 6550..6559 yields -0.79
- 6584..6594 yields -3.93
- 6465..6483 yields -0.69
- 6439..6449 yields -0.78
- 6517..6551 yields -4.04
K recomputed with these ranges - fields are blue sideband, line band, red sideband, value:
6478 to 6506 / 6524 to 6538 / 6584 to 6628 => 0.9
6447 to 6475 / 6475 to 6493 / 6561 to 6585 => 2.8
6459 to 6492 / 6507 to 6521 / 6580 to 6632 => 1.0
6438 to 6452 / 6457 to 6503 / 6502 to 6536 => 0.6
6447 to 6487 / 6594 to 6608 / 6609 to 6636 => -0.1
